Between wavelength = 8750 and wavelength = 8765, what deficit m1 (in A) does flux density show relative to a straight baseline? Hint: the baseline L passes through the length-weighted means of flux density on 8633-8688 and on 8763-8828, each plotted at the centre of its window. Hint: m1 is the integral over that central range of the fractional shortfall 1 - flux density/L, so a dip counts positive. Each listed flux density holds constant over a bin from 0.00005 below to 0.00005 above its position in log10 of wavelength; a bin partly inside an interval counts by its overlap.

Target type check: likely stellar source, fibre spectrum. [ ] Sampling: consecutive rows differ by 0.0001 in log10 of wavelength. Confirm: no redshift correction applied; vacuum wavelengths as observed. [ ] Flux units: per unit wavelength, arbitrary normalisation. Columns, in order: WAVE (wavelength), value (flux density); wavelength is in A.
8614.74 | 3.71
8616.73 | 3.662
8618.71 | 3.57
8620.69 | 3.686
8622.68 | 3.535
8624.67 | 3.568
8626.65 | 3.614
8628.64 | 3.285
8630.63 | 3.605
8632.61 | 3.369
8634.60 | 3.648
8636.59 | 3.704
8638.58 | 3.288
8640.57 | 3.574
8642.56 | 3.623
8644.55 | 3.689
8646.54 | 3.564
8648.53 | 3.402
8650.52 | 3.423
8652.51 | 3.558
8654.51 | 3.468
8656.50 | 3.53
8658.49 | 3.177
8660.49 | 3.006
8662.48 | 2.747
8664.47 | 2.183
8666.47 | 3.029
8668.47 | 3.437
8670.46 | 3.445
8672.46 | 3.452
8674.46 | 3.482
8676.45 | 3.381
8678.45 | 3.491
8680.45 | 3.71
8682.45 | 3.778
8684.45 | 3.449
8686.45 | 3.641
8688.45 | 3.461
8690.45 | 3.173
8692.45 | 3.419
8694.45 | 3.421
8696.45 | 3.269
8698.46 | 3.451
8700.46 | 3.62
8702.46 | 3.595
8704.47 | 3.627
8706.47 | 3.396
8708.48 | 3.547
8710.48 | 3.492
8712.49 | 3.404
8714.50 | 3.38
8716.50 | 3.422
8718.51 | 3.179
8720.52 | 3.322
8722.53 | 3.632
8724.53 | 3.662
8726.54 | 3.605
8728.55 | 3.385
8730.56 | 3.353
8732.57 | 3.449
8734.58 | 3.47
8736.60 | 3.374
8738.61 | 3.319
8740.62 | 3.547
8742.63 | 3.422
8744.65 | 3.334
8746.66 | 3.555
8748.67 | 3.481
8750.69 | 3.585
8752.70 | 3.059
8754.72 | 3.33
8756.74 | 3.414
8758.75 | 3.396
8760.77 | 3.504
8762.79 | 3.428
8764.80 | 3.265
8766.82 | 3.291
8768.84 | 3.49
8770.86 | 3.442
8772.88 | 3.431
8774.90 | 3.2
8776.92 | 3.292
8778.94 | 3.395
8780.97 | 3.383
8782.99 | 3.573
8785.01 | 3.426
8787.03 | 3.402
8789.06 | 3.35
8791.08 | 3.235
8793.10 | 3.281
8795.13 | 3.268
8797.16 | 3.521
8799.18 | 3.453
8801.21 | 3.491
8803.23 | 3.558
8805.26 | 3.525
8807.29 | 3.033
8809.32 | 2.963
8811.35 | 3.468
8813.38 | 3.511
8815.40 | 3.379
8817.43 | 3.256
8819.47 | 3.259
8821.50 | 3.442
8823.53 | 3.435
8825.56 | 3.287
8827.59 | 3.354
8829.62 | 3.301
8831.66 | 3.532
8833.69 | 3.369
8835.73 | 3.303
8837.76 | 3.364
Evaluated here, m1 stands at 0.0 A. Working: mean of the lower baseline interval 3.4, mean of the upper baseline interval 3.37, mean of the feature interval 3.38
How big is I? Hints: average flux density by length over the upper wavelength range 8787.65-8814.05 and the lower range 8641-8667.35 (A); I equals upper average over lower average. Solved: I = 1.0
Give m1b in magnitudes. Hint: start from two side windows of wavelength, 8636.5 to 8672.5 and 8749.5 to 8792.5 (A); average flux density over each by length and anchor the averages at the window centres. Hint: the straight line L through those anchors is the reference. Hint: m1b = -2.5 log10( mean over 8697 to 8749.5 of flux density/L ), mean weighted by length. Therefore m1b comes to -0.03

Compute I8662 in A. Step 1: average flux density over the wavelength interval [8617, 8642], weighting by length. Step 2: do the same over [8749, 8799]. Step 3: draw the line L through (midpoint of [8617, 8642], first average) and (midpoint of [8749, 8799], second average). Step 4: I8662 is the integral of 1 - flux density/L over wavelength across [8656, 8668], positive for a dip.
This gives 1.93 A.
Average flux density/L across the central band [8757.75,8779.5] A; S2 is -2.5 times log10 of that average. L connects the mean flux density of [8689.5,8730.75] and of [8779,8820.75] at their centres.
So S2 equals 0.01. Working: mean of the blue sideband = 3.45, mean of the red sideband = 3.37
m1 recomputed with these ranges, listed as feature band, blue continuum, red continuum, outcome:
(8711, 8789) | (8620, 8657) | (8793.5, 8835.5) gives 0.4 A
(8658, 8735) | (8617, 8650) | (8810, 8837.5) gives 2.2 A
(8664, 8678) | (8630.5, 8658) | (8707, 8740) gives 1.0 A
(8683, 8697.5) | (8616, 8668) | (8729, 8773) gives -0.1 A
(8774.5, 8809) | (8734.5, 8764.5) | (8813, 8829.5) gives 0.1 A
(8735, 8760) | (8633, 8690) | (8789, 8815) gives -0.2 A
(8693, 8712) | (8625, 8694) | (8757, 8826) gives -0.5 A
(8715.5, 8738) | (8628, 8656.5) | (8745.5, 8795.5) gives -0.1 A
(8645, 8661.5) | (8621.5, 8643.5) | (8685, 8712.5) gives 0.5 A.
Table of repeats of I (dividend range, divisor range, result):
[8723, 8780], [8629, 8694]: 1.00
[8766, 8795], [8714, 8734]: 0.98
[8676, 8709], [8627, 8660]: 1.00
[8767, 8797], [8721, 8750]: 0.97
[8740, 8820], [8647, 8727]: 0.99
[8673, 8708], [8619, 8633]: 0.99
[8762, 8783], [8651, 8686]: 1.02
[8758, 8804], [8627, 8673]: 1.01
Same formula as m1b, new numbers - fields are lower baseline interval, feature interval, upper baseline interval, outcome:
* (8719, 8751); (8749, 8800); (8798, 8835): 0.012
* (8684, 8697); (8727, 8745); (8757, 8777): -0.007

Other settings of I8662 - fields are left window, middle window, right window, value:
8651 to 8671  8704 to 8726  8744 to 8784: -1.2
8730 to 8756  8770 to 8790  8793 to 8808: 0.1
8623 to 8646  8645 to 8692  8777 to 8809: 2.1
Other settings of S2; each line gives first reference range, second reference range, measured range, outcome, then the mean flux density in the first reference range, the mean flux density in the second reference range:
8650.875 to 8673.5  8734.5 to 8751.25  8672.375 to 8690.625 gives -0.09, 3.19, 3.45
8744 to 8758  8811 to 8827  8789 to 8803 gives 0.00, 3.4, 3.38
